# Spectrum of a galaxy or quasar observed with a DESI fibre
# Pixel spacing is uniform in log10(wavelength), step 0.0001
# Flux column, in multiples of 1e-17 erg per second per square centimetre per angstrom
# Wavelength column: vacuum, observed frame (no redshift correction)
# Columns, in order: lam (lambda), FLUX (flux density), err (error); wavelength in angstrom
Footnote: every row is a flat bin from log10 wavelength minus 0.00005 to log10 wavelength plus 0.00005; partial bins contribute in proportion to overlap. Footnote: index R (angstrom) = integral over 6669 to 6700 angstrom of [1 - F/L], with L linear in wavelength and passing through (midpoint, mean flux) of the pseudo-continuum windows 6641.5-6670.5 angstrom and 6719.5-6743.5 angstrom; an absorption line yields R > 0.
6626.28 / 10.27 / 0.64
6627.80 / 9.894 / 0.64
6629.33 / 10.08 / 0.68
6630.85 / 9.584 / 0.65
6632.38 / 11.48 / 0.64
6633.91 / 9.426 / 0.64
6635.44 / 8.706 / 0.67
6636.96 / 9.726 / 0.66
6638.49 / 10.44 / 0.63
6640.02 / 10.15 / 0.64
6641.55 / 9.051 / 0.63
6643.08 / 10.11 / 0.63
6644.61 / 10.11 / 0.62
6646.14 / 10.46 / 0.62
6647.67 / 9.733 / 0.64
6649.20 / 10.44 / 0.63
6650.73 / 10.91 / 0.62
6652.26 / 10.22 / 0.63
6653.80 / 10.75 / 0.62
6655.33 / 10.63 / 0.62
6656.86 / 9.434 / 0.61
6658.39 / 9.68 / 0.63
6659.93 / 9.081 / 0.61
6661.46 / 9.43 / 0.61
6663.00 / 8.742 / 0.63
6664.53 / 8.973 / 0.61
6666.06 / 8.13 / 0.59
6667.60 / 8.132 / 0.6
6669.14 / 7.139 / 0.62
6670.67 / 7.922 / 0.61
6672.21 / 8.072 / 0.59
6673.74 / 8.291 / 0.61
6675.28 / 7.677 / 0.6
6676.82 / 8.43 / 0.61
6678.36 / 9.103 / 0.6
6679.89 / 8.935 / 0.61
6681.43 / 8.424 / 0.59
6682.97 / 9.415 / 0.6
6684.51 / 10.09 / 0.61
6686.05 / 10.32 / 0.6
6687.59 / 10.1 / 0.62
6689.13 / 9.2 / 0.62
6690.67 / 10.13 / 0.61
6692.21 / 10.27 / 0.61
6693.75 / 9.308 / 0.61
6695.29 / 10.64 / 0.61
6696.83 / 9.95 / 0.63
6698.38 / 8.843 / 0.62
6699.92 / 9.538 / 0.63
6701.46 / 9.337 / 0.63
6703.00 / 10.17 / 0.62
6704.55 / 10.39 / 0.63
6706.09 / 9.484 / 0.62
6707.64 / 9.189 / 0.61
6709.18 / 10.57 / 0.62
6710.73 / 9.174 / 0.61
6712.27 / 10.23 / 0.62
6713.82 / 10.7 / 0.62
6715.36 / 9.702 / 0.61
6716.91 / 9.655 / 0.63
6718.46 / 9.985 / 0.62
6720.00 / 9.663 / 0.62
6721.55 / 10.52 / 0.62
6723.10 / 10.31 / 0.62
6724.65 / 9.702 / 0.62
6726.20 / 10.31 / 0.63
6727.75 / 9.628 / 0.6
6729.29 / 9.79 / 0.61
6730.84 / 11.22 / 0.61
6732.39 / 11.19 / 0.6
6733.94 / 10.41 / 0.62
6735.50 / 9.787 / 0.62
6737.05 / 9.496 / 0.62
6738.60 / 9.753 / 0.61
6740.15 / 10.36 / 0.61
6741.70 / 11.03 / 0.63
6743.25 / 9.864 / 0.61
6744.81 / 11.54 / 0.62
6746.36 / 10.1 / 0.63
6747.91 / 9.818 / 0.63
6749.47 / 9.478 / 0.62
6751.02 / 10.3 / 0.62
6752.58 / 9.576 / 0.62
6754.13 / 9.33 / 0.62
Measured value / 1.9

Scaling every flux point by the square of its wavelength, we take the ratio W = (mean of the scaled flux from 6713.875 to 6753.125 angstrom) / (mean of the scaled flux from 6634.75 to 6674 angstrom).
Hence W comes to 1.10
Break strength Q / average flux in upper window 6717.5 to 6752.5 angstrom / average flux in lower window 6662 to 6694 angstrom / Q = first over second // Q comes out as 1.14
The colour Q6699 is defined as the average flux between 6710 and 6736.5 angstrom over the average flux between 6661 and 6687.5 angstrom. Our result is 1.16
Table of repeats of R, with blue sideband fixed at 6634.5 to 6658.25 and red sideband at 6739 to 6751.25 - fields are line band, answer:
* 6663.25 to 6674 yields 2.1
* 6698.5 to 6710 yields 0.5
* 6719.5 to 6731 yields 0.2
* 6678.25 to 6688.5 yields 0.6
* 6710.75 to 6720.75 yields 0.3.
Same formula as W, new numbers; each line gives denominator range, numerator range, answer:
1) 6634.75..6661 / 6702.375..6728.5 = 1.02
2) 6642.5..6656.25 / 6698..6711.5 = 0.95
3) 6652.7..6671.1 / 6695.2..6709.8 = 1.09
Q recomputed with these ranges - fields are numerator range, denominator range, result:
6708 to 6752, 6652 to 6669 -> 1.09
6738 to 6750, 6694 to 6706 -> 1.05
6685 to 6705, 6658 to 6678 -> 1.17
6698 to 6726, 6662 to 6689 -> 1.13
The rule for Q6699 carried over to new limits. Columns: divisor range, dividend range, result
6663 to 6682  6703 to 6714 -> 1.20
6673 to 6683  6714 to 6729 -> 1.17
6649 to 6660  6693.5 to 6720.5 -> 0.96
